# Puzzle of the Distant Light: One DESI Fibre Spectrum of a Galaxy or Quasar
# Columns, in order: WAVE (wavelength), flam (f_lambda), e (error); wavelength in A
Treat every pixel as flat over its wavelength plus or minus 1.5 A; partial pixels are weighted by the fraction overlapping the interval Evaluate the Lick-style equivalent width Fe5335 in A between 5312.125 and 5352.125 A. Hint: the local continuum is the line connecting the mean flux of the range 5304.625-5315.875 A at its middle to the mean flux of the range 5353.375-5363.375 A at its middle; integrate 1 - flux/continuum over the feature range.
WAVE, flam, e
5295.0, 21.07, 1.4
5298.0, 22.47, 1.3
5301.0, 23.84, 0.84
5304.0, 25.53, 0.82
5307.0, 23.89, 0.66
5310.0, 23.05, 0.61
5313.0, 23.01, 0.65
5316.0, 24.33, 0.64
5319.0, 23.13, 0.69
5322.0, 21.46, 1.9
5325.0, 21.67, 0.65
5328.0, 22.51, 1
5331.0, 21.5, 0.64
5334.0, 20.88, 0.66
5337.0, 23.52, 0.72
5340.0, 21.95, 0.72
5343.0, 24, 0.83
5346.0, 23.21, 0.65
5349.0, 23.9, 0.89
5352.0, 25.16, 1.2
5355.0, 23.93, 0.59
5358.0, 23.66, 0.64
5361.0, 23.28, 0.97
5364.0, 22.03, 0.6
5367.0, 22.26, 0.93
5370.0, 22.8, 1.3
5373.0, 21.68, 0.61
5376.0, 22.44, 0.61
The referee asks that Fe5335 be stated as 1.31 A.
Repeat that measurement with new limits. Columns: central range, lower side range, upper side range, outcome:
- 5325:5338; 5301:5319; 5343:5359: 1.05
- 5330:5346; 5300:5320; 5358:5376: 0.49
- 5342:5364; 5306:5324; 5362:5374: -1.23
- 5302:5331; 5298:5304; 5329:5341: -0.07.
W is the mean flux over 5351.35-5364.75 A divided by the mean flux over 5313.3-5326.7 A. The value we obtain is 1.0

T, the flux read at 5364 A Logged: 22.03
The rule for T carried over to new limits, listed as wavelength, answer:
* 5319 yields 23.13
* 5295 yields 21.07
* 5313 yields 23.01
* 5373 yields 21.68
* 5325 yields 21.67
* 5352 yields 25.16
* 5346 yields 23.21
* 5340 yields 21.95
